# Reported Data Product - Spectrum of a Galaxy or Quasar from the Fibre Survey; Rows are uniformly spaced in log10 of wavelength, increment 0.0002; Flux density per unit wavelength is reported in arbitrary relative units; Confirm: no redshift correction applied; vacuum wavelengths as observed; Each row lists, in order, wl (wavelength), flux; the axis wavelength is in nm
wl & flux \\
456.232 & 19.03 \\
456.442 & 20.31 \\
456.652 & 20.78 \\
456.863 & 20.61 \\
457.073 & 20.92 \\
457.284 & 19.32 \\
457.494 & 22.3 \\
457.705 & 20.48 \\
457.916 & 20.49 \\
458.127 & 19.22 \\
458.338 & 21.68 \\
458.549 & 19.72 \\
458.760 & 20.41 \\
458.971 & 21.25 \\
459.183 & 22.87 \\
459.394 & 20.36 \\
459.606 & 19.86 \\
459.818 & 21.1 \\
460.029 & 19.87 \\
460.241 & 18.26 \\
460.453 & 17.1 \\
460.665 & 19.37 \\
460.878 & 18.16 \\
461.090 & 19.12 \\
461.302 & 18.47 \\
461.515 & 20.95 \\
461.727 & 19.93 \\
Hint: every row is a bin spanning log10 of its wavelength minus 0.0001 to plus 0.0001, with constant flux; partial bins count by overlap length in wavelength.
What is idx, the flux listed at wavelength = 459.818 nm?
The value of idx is 21.1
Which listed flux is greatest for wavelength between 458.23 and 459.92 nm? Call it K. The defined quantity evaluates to 22.87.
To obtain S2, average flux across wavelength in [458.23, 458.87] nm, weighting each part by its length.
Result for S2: 20.6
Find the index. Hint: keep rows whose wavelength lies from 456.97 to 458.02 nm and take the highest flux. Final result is 22.3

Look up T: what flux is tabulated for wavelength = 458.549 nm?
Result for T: 19.72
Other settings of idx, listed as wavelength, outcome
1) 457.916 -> 20.49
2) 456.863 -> 20.61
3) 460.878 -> 18.16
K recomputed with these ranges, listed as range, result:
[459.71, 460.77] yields 21.1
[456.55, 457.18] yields 20.92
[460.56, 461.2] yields 19.37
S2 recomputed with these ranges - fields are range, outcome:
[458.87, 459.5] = 21.5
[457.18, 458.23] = 20.4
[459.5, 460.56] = 19.2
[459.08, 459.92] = 21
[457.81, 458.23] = 19.8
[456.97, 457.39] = 20.1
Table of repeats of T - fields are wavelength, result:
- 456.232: 19.03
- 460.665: 19.37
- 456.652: 20.78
